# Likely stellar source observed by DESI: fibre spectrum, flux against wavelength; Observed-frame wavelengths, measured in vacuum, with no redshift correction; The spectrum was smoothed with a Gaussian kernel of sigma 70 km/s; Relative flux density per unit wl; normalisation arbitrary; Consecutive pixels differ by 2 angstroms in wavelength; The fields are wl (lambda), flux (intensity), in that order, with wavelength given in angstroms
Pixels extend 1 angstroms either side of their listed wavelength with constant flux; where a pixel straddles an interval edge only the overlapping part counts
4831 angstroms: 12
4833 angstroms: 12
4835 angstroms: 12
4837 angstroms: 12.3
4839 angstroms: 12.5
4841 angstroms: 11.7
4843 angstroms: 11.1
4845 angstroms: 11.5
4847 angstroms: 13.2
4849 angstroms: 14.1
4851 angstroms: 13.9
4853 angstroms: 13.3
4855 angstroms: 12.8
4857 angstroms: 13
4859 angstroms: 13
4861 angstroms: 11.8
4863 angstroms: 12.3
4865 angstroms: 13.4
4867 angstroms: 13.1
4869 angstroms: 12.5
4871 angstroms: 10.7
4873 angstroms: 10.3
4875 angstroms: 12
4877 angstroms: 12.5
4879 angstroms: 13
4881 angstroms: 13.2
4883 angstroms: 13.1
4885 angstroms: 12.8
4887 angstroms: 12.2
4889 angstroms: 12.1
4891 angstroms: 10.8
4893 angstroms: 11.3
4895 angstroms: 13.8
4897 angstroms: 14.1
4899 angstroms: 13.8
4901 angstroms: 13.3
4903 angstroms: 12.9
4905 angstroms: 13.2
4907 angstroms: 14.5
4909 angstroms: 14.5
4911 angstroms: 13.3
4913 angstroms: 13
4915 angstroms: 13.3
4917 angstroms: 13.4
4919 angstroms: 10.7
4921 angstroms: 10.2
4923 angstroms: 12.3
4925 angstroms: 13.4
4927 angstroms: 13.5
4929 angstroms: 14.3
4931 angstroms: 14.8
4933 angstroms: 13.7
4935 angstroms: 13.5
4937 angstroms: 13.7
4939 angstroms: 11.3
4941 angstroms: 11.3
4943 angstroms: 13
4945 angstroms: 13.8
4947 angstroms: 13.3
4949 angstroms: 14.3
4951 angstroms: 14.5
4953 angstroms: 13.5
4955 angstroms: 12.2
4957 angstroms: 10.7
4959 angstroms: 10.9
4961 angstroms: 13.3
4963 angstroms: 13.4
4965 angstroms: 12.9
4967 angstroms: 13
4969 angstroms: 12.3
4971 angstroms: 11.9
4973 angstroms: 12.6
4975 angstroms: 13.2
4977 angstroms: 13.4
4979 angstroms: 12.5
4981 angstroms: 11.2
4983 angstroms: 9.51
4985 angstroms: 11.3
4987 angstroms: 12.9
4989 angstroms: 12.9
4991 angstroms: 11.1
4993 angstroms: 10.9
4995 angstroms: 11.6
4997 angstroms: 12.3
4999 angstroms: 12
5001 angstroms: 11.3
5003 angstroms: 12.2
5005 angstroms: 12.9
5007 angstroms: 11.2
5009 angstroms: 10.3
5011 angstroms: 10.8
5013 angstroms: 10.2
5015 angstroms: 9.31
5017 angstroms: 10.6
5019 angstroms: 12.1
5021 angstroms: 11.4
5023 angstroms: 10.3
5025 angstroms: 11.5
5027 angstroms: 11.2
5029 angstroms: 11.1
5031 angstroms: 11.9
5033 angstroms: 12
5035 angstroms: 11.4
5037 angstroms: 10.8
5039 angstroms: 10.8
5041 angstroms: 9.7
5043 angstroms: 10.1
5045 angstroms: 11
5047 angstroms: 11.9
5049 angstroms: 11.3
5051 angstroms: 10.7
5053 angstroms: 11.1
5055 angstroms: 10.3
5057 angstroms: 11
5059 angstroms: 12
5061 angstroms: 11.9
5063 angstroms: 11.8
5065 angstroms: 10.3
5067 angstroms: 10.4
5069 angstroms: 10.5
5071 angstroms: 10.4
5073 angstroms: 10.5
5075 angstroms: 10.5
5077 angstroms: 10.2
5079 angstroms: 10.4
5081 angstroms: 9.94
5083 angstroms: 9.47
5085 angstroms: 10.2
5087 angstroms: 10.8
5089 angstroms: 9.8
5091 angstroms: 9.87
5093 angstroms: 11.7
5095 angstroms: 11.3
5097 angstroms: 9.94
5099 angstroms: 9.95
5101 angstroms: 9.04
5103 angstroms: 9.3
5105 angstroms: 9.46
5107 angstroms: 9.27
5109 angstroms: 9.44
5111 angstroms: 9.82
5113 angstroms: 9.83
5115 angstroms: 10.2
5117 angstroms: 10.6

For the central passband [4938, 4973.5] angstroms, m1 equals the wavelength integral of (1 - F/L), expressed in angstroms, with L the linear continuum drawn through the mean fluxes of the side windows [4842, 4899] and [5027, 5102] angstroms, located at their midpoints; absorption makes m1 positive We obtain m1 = -2.8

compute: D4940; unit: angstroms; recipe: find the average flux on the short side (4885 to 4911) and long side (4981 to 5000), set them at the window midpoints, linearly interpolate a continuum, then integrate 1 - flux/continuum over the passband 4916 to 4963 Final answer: -1.8 angstroms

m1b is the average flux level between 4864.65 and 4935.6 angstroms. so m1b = 12.8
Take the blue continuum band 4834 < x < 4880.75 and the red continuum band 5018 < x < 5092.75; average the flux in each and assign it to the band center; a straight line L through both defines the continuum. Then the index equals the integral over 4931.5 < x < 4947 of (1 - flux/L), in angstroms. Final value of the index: -1.6 angstroms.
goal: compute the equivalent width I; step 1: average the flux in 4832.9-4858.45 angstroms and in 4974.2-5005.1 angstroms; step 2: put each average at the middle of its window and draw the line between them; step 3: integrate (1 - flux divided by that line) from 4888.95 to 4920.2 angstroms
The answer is -1.8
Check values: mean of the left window 12.6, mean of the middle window 13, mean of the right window 11.9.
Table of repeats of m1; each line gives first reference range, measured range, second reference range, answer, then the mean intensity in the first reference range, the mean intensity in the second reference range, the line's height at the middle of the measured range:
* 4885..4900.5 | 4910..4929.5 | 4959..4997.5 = -0.3 angstroms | 12.6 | 12.2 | 12.5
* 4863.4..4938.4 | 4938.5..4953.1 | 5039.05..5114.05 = -1.1 angstroms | 12.9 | 10.4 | 12.2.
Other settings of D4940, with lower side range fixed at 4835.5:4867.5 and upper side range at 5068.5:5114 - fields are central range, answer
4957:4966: -0.7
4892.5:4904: -1.1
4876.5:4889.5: -0.4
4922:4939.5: -2.4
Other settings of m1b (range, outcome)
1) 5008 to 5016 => 10.2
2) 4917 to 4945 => 12.8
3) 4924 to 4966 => 13.1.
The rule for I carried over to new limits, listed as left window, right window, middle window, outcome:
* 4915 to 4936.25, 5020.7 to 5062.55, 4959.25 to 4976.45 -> -0.61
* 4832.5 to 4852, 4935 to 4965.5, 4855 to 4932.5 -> -0.94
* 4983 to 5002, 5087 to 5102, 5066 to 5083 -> 0.39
